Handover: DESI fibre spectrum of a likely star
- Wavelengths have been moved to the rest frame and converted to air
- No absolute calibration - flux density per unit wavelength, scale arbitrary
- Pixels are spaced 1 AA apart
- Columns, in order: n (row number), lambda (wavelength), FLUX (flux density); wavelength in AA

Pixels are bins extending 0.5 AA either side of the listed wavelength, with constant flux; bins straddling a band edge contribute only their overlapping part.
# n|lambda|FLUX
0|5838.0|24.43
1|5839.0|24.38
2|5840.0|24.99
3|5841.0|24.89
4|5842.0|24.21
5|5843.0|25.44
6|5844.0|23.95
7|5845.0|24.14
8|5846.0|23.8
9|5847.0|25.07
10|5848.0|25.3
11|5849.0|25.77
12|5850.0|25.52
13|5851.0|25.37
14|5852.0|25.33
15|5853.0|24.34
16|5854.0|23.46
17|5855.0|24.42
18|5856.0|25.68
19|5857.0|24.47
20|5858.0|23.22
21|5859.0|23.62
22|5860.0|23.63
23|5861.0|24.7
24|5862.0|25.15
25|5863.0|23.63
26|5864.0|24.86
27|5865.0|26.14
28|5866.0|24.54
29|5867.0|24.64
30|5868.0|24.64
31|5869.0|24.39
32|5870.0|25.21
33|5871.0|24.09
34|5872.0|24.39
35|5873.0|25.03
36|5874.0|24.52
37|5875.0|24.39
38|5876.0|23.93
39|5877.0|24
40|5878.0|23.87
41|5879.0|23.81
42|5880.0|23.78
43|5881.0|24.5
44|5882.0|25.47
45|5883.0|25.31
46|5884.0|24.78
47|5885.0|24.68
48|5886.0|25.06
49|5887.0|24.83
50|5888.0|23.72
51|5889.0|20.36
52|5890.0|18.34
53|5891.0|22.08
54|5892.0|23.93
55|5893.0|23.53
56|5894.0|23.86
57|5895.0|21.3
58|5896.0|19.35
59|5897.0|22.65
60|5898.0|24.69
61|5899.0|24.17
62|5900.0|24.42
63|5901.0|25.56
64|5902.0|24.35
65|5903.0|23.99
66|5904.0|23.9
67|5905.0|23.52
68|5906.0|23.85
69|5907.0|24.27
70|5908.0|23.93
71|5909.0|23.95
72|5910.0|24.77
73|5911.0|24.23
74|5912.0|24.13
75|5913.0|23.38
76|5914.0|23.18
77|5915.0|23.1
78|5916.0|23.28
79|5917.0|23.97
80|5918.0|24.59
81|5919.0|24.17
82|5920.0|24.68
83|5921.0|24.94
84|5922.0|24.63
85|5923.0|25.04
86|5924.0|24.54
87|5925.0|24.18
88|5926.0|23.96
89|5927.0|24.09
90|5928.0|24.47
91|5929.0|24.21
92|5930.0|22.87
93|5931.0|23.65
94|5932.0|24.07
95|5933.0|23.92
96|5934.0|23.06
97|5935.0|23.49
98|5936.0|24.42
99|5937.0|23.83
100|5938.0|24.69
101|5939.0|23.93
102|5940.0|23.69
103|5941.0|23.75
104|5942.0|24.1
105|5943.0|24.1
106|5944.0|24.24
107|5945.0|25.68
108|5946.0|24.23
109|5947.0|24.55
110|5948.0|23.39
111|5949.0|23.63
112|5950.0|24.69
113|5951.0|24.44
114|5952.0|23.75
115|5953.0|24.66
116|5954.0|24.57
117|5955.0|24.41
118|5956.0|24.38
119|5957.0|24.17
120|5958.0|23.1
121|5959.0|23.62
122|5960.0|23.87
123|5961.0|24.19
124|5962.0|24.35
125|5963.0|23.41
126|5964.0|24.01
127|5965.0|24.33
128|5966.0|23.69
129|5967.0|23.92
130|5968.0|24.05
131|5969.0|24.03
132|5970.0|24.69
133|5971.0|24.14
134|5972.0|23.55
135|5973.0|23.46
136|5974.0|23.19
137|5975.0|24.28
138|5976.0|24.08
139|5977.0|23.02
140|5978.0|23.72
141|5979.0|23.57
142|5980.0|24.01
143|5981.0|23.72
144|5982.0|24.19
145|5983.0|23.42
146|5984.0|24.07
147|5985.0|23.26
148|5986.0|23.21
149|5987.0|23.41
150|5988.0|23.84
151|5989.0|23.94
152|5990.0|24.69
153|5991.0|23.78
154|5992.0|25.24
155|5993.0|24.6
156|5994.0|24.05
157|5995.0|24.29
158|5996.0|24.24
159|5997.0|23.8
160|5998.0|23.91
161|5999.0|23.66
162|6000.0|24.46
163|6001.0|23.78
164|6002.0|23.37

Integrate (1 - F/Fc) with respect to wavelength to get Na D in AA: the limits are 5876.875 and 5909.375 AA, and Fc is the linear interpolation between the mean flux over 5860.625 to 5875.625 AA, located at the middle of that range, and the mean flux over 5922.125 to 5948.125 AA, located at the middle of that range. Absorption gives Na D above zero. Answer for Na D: 1.12 AA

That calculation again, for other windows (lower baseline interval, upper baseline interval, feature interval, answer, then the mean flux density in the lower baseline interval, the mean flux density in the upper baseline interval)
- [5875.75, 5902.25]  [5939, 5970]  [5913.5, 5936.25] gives -0.15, 23.6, 24.1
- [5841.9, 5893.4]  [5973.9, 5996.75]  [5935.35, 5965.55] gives -0.14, 24.3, 23.9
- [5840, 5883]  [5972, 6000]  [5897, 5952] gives 0.26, 24.6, 23.9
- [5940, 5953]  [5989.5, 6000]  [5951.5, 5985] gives 0.42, 24.2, 24.2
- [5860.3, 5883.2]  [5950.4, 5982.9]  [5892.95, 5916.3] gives 0.67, 24.5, 24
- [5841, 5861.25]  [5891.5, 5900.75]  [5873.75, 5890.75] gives -0.15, 24.6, 23.2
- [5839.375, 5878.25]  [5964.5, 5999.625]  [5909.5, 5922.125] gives 0.11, 24.6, 23.9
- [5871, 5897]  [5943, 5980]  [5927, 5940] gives -0.02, 23.5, 24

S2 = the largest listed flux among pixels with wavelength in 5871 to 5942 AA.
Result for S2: 25.56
